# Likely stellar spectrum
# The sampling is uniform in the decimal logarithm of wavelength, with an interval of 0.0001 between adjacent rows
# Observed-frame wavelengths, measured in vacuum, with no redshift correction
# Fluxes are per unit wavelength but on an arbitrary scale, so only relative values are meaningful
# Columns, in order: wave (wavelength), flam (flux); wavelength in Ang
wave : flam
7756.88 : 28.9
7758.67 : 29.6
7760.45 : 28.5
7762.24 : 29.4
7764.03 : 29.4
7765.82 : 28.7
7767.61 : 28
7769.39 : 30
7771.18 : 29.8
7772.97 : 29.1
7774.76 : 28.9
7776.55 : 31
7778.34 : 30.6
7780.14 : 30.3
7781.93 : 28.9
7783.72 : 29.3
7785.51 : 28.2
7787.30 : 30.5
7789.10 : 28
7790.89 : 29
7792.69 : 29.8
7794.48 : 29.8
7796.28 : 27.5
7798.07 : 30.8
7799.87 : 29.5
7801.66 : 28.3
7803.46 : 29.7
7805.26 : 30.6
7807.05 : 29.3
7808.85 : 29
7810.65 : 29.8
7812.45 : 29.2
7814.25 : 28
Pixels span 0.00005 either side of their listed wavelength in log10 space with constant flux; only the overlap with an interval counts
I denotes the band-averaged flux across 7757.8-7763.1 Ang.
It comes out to 29.2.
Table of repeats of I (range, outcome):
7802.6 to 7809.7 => 29.7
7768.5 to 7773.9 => 29.6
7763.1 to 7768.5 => 28.7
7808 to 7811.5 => 29.4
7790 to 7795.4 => 29.5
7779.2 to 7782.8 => 29.6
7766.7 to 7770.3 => 29.1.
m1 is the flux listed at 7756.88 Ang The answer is 28.9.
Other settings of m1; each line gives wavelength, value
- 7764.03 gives 29.4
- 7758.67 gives 29.6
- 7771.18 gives 29.8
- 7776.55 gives 31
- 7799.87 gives 29.5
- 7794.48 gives 29.8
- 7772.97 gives 29.1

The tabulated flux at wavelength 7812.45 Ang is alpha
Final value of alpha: 29.2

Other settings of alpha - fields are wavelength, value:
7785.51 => 28.2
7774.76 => 28.9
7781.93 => 28.9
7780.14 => 30.3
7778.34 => 30.6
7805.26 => 30.6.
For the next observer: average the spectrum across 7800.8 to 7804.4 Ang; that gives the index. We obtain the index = 29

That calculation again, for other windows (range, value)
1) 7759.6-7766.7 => 29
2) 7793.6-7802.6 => 29.2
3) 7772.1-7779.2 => 29.9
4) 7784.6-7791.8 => 28.9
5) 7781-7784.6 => 29.1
